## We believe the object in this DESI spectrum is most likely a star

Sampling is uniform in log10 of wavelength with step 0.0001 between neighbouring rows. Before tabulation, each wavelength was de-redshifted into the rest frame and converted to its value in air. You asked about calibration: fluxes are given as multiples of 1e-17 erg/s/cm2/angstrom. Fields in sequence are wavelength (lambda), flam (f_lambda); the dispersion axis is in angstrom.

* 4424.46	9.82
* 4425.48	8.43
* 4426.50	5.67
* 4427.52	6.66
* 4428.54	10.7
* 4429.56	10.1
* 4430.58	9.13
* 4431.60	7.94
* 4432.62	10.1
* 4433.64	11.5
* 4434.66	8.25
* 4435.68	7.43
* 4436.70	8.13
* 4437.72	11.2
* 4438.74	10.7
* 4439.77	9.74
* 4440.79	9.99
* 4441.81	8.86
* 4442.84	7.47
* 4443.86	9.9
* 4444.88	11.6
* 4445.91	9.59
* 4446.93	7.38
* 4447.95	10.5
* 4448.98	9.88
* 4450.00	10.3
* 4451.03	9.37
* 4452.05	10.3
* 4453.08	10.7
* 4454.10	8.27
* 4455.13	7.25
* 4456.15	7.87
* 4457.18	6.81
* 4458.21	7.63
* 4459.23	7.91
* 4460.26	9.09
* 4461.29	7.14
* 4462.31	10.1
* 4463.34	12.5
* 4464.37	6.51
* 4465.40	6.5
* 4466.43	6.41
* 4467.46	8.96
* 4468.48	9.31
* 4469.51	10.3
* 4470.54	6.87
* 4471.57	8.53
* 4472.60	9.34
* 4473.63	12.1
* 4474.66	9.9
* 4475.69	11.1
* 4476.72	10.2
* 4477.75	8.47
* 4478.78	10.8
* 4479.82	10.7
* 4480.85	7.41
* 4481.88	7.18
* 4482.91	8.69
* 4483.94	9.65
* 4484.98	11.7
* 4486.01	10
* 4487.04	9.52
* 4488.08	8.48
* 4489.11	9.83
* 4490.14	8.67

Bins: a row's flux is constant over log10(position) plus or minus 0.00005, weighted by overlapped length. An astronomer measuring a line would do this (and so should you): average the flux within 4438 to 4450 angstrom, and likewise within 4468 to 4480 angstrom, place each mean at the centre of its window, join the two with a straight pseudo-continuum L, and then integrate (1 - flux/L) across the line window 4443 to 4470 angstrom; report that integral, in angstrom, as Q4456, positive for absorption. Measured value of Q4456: 2.23 angstrom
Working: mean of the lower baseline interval 9.66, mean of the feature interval 8.91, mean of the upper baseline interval 9.77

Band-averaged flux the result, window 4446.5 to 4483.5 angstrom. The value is 8.96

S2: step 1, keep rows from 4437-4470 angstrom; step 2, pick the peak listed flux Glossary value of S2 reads 12.5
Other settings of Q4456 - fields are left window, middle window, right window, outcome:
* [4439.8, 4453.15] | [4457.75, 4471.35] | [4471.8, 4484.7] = 1.7 angstrom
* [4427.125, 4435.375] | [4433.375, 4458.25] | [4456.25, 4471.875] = -1.1 angstrom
